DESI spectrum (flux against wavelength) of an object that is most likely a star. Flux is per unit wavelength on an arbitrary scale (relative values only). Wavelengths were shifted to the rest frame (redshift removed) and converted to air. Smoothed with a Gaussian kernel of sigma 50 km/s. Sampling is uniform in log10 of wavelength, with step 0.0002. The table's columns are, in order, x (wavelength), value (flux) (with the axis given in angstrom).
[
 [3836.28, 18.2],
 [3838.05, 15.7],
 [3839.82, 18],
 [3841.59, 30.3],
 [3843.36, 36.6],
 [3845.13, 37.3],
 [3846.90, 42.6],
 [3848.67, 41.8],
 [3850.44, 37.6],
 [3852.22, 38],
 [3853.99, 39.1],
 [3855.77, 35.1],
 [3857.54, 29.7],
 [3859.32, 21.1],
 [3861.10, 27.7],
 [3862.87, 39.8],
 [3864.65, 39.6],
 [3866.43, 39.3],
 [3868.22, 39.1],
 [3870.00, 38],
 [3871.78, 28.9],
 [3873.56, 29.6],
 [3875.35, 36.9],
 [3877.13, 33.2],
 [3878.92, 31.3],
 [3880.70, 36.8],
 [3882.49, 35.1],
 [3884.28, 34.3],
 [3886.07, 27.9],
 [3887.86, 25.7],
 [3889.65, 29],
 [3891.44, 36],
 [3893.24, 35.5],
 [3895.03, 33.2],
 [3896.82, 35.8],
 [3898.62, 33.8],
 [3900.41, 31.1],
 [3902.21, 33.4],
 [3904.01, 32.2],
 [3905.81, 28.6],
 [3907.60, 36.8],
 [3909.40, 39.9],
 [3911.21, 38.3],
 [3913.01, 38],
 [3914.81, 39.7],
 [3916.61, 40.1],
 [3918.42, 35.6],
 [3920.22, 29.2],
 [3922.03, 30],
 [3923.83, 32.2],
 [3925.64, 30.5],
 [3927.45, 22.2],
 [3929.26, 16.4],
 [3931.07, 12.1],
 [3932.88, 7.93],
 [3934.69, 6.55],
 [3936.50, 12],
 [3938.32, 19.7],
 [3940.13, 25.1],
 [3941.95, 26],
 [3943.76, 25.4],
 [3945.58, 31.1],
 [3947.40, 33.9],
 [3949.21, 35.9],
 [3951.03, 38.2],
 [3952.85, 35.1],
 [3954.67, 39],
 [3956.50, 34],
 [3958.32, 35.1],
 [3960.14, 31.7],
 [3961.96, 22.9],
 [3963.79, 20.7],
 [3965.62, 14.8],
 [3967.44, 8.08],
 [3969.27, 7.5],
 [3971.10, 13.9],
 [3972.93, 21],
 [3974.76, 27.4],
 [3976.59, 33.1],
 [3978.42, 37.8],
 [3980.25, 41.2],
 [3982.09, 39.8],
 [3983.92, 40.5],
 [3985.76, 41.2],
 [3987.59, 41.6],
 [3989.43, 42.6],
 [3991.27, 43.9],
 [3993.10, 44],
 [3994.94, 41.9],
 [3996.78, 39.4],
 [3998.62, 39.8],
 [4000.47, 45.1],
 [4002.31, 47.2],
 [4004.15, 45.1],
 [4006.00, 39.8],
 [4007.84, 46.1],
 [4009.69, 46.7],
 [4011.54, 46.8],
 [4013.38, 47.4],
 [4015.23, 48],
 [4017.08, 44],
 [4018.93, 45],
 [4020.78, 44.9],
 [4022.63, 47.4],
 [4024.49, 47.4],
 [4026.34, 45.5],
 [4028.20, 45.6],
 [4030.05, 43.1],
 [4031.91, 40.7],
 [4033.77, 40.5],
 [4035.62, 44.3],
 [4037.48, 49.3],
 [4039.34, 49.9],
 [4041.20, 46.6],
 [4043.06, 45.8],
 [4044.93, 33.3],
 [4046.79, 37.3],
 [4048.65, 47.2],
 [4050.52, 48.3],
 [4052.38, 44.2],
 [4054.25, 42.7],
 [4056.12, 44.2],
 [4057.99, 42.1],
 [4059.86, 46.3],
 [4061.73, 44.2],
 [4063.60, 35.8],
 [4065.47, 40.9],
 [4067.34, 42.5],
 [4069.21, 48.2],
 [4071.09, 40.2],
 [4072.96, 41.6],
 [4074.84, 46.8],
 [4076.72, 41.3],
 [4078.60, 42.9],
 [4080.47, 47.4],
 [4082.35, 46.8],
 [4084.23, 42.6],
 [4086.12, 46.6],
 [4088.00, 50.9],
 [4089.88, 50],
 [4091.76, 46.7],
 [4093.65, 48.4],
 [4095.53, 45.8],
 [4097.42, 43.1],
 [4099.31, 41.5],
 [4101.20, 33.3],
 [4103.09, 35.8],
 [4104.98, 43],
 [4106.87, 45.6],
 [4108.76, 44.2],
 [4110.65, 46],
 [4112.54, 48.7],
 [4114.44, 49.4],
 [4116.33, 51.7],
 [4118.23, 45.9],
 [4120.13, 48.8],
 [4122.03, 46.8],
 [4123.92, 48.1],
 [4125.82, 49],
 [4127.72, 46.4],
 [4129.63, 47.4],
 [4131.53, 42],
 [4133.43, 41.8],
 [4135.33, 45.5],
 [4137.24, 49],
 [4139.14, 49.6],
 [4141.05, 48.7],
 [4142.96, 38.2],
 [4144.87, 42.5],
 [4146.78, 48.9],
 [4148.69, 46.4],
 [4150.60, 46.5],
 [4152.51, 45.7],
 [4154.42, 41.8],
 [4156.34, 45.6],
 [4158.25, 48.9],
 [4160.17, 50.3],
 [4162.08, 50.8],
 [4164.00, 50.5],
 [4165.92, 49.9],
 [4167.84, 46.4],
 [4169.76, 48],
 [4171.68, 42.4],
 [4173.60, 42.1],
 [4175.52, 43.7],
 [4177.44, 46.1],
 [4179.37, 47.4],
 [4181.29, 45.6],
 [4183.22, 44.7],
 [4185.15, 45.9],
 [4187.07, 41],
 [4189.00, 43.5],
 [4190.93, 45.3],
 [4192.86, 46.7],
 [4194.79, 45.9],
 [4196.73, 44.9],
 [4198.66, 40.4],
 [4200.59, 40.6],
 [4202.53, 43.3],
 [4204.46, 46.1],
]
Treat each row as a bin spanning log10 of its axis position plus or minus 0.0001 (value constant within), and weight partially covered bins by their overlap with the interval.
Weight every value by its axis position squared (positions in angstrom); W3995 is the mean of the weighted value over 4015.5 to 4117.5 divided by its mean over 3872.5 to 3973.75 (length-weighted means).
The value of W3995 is 1.67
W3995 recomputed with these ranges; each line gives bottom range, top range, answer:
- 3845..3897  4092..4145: 1.49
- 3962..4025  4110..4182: 1.34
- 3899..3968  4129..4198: 1.82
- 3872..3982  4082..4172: 1.75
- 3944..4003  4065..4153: 1.45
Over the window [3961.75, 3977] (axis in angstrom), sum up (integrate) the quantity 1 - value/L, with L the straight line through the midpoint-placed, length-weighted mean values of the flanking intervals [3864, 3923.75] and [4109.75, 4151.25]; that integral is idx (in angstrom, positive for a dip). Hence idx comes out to 8.0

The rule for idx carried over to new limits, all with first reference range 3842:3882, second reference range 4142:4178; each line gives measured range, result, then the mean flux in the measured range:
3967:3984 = 5.4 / 26.9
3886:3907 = 2.6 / 32.1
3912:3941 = 9.8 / 24.9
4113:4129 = -1.3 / 48.2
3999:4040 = -4.3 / 45.3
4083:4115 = -0.7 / 44.8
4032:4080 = -1.3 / 43.4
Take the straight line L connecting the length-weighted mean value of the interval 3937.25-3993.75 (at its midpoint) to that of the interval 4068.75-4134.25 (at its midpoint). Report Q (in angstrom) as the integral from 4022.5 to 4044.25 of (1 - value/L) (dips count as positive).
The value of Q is -4.2 angstrom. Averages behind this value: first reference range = 30.6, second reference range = 45.3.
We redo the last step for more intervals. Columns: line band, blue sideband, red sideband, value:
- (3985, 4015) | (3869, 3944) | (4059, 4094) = -4.6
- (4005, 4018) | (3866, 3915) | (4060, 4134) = -1.7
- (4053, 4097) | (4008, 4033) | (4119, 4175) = 1.3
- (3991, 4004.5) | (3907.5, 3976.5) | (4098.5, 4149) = -4.5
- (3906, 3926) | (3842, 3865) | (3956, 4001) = -0.8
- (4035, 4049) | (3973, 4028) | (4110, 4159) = -0.1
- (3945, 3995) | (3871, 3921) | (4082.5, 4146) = 7.8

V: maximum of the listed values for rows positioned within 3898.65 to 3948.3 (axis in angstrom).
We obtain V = 40.1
